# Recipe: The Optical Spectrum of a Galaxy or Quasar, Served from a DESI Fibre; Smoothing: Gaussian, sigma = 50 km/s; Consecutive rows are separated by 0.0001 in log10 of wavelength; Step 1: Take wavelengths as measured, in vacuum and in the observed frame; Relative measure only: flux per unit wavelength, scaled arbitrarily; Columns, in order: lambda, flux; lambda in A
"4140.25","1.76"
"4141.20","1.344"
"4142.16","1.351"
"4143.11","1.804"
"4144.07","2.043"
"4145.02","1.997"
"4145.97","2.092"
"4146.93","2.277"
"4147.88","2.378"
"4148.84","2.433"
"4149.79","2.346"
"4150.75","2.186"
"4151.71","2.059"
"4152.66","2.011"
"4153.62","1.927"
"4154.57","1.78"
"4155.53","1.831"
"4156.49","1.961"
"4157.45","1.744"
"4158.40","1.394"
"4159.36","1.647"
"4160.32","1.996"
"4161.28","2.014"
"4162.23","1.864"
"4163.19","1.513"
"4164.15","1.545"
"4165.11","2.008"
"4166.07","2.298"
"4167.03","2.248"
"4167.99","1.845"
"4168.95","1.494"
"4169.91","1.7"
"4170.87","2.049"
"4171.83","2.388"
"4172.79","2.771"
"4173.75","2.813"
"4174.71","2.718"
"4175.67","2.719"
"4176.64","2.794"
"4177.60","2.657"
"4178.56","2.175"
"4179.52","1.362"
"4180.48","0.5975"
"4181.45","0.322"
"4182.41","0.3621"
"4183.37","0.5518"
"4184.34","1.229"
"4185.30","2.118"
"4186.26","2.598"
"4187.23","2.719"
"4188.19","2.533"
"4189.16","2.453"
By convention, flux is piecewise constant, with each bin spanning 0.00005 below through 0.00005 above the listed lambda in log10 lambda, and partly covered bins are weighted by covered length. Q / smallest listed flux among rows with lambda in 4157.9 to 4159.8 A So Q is 1.394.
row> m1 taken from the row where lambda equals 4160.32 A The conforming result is 1.996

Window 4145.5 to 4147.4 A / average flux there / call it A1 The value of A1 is 2.18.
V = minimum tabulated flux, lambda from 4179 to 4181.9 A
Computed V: 0.322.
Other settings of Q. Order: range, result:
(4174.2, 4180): 1.362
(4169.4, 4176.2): 1.7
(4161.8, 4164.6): 1.513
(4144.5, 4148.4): 1.997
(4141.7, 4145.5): 1.351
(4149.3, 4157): 1.78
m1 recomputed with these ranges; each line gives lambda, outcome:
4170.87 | 2.049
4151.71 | 2.059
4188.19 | 2.533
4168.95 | 1.494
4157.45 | 1.744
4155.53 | 1.831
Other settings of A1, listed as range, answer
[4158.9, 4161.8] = 1.89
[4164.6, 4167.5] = 2.18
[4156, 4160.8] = 1.75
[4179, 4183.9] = 0.656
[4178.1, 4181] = 1.36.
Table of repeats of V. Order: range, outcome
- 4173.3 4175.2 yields 2.718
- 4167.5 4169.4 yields 1.494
